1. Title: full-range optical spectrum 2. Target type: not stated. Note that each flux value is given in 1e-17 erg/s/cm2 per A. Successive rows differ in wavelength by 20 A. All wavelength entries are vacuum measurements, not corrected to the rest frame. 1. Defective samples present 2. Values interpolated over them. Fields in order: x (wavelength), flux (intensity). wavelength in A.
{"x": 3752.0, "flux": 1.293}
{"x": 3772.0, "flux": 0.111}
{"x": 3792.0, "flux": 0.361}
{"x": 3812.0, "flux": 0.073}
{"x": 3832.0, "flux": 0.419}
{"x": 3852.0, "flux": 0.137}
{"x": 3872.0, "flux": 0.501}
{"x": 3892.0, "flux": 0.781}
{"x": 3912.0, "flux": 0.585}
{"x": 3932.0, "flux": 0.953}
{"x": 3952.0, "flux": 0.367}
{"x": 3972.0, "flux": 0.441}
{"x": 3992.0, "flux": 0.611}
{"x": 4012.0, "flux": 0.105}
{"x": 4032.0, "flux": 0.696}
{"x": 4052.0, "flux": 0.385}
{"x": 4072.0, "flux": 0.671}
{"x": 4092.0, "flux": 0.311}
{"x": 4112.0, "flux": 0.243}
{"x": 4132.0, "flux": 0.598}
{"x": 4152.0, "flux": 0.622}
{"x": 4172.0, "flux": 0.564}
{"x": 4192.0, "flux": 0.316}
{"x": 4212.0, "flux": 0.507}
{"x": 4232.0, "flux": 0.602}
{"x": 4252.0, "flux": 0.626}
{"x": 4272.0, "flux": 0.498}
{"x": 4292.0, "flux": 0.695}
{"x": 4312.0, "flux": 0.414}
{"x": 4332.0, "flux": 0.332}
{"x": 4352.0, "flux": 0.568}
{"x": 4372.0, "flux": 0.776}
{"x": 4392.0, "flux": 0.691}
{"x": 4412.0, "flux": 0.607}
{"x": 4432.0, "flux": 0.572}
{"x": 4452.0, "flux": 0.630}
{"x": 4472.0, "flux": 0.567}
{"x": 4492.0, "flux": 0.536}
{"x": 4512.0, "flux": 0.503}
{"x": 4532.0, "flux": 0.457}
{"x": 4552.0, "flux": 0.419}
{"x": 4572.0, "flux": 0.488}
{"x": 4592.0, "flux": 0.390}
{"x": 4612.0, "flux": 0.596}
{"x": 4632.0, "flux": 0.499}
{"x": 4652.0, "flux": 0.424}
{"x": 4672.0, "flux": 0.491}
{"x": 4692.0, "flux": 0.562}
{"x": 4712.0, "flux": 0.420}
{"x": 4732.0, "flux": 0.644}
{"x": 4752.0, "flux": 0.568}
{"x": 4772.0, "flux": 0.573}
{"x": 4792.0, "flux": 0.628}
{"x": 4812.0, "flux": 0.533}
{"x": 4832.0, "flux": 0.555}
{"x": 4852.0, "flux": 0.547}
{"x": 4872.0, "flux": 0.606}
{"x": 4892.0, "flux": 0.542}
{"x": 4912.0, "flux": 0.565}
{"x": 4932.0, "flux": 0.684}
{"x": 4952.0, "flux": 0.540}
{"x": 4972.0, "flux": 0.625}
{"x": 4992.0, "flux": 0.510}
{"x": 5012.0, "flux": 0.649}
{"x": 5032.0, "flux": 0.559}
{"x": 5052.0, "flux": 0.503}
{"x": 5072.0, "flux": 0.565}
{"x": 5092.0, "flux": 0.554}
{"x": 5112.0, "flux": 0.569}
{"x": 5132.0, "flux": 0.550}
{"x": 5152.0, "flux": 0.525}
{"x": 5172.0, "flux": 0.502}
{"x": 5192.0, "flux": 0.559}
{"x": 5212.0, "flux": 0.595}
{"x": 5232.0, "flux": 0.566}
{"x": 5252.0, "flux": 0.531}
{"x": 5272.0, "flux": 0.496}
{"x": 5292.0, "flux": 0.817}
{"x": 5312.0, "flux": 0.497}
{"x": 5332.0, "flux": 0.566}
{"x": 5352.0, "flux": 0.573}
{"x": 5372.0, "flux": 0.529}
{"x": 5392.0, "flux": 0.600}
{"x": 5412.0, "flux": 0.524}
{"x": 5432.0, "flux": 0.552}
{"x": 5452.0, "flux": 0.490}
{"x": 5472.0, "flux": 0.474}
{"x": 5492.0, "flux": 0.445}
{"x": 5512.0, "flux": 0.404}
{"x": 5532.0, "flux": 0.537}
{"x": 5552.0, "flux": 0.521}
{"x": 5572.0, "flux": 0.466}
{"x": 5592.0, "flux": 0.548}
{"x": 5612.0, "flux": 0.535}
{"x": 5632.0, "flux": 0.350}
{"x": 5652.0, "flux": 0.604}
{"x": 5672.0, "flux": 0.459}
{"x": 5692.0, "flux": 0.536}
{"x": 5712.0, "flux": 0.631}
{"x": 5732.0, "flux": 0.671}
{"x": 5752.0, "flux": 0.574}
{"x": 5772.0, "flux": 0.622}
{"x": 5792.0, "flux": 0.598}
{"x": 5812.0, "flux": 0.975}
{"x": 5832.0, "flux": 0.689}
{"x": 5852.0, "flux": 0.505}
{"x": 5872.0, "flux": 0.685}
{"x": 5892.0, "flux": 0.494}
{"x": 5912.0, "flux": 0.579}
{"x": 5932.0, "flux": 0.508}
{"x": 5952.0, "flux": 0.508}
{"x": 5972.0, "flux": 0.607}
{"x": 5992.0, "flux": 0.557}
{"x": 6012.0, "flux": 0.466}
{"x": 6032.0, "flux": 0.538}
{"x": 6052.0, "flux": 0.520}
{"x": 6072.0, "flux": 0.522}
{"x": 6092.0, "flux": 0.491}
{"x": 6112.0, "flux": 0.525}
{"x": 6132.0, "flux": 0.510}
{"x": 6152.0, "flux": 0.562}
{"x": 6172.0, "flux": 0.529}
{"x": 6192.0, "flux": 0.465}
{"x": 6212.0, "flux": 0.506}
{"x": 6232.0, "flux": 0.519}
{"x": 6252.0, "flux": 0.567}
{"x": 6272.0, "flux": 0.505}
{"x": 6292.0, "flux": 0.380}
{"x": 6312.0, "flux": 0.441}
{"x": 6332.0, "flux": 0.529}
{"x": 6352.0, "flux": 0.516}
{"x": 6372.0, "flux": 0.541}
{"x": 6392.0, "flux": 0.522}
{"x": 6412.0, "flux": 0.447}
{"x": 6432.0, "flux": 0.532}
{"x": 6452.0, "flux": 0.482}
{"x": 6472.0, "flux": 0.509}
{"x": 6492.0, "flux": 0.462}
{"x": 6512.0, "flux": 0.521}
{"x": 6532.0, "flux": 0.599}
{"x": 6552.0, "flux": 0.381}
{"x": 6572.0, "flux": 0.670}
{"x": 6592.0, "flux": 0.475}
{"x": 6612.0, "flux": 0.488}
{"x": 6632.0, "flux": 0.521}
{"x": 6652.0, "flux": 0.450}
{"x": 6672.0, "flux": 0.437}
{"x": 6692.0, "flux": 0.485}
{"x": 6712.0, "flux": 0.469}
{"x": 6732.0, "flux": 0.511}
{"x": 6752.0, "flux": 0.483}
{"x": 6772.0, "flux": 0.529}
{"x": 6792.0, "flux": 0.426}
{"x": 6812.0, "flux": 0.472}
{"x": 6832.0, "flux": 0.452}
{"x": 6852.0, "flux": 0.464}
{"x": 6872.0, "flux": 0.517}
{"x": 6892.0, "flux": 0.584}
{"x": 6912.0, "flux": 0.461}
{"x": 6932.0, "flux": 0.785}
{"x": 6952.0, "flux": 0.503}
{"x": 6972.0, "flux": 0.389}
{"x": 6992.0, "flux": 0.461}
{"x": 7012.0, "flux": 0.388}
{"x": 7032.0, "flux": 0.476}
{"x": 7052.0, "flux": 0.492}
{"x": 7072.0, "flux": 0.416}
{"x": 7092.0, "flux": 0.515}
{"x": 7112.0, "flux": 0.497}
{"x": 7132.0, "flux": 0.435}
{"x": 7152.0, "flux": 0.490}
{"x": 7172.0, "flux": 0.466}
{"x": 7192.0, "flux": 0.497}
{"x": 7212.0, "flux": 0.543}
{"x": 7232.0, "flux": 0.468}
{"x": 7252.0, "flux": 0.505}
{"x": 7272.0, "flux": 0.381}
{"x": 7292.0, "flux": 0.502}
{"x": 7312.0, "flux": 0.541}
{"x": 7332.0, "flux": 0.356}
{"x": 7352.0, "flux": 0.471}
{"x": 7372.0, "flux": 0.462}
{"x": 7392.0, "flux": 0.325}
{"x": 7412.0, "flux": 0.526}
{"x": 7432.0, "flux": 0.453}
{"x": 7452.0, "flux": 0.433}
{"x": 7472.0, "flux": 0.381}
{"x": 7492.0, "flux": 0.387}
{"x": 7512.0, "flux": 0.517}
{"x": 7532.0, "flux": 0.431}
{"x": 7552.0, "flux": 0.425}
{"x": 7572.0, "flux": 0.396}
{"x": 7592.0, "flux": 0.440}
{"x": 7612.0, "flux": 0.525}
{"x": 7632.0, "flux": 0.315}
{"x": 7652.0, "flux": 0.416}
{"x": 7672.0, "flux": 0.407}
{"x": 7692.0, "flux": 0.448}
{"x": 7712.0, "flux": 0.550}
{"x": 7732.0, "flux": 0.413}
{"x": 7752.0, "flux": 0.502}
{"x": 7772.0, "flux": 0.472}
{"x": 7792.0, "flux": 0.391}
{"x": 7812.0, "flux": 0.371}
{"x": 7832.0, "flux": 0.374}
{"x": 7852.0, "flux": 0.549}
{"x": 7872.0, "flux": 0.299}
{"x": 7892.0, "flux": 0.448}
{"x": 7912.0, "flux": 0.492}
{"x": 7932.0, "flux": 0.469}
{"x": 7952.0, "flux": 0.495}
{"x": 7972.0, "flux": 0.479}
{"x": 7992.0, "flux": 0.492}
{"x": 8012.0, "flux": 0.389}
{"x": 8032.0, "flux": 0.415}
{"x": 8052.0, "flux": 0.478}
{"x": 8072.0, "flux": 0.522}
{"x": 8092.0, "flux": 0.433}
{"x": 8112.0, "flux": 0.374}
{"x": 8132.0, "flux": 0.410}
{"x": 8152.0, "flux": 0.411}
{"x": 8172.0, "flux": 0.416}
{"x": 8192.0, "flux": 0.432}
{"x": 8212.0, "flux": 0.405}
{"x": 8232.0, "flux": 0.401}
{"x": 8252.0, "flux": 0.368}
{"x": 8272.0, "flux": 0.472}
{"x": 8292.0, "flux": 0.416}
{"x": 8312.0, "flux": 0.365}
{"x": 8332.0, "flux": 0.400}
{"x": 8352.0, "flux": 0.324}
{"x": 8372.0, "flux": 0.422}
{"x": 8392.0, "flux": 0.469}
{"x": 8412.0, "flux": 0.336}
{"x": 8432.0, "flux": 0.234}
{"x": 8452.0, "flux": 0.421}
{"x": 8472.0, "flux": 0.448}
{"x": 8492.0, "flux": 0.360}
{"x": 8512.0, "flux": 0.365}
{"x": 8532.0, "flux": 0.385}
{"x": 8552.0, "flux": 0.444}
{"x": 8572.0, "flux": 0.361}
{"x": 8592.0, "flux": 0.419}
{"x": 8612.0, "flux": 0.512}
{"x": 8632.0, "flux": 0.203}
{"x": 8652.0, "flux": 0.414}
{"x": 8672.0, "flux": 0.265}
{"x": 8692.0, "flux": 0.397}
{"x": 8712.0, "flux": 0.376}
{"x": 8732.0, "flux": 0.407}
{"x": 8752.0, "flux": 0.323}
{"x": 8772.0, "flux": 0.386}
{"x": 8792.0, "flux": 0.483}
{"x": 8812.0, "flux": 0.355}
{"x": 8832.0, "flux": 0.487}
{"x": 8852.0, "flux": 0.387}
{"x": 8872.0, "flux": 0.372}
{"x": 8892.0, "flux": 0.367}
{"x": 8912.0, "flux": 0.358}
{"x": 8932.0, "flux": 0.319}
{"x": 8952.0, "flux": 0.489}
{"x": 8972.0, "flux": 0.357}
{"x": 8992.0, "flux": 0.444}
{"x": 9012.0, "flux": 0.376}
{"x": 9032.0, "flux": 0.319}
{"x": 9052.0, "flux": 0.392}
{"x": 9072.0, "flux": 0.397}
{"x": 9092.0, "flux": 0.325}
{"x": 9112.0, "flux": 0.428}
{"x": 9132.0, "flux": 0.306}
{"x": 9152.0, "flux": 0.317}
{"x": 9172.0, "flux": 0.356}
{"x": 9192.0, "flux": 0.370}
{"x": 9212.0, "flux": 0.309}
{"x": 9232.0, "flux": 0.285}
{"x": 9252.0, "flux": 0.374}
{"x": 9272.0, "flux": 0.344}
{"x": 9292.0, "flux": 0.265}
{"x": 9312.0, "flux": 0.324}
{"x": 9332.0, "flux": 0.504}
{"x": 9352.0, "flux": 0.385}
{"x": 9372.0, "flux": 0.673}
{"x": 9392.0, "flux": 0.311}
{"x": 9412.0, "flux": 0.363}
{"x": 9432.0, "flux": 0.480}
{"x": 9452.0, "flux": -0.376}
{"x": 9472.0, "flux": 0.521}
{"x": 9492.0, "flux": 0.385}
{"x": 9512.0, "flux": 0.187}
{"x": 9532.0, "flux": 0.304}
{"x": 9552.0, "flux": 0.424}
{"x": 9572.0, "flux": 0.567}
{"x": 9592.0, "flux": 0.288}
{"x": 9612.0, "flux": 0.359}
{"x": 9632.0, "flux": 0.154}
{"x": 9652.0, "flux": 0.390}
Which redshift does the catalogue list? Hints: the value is 0.06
